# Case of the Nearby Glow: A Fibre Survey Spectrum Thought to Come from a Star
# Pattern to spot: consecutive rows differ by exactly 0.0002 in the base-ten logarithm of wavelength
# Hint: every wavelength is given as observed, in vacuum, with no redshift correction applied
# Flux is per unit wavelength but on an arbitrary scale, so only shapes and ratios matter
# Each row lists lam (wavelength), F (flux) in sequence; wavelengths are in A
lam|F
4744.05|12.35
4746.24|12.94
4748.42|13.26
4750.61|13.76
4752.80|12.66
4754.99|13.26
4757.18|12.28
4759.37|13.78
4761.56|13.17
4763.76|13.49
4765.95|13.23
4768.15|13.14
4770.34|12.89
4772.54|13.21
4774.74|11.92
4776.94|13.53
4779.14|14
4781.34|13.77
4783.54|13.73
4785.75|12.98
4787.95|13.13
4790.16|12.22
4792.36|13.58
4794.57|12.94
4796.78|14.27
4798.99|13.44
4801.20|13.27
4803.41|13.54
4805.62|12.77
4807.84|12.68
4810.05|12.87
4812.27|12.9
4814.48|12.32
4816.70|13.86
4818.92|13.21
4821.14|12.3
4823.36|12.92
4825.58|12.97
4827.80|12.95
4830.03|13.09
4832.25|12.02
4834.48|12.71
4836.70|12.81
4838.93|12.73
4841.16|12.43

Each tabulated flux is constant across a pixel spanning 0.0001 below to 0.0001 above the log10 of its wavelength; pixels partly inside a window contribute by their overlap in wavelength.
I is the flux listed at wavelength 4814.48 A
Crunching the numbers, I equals 12.32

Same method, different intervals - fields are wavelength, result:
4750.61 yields 13.76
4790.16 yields 12.22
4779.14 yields 14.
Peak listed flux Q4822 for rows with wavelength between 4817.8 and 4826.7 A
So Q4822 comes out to 13.21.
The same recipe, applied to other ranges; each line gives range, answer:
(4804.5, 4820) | 13.86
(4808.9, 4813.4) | 12.9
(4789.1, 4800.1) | 14.27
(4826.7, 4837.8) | 13.09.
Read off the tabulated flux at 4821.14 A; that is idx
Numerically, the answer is 12.3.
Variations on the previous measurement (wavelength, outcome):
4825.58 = 12.97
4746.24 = 12.94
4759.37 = 13.78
